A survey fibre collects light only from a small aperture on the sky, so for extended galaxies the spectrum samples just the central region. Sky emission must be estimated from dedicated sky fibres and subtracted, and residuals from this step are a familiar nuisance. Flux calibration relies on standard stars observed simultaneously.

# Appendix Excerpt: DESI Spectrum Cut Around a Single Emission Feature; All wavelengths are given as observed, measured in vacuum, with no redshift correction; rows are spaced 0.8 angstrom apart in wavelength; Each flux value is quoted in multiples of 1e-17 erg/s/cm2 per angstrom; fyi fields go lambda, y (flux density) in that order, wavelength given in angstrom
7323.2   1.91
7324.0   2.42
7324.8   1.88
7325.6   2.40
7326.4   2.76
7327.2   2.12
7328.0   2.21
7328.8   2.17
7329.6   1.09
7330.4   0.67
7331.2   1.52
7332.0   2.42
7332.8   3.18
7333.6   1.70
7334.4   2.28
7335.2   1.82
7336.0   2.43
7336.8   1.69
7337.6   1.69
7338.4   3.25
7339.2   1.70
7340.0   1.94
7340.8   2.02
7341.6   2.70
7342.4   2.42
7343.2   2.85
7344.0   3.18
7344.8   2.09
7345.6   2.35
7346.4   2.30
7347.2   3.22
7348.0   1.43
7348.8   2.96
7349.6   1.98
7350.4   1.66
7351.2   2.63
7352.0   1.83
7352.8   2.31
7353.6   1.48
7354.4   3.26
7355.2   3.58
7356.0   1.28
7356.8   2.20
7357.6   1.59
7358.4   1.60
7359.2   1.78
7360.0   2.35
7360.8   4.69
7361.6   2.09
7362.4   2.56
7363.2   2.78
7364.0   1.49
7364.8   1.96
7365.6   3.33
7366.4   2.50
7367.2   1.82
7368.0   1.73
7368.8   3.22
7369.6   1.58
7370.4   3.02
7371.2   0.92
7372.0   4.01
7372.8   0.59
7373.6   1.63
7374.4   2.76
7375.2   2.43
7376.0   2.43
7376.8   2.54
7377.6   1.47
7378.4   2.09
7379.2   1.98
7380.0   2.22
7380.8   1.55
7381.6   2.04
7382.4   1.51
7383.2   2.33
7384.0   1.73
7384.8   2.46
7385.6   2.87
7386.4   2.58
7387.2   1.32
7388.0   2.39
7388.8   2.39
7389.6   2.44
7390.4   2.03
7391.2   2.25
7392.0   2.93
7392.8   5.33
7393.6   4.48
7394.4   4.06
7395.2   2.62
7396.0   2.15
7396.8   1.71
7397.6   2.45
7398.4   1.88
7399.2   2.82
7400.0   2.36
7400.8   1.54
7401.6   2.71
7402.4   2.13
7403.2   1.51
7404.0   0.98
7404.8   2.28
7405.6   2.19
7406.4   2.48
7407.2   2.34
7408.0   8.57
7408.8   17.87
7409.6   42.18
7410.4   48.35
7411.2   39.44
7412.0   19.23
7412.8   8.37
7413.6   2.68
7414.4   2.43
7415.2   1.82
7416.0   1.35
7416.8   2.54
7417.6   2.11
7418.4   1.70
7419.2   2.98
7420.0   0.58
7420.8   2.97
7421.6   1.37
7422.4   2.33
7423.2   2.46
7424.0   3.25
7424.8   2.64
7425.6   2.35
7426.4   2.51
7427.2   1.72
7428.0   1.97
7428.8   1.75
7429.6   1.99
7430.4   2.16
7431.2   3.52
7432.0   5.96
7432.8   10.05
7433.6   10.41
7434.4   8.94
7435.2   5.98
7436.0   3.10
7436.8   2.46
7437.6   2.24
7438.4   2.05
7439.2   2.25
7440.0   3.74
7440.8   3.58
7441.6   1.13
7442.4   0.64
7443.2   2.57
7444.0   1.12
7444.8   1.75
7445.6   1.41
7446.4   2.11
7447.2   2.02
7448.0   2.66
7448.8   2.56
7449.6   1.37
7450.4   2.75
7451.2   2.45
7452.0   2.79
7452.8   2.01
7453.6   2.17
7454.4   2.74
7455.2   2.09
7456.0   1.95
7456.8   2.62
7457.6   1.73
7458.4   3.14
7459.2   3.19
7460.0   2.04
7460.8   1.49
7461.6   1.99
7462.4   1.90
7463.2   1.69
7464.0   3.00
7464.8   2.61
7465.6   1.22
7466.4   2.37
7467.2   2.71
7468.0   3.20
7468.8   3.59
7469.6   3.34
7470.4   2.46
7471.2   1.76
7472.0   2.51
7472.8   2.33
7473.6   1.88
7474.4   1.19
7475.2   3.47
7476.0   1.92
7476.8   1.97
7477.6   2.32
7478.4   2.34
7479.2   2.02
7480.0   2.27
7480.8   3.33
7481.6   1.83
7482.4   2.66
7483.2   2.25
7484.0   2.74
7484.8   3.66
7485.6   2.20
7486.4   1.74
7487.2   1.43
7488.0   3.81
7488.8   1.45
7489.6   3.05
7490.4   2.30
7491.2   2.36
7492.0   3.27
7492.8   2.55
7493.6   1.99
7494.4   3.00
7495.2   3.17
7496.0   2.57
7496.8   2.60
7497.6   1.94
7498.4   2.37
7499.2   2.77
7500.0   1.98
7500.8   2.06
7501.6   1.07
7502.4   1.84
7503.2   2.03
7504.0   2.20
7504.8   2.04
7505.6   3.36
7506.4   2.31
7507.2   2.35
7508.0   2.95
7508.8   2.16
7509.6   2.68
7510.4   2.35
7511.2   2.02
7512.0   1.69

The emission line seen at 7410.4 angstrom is H-alpha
